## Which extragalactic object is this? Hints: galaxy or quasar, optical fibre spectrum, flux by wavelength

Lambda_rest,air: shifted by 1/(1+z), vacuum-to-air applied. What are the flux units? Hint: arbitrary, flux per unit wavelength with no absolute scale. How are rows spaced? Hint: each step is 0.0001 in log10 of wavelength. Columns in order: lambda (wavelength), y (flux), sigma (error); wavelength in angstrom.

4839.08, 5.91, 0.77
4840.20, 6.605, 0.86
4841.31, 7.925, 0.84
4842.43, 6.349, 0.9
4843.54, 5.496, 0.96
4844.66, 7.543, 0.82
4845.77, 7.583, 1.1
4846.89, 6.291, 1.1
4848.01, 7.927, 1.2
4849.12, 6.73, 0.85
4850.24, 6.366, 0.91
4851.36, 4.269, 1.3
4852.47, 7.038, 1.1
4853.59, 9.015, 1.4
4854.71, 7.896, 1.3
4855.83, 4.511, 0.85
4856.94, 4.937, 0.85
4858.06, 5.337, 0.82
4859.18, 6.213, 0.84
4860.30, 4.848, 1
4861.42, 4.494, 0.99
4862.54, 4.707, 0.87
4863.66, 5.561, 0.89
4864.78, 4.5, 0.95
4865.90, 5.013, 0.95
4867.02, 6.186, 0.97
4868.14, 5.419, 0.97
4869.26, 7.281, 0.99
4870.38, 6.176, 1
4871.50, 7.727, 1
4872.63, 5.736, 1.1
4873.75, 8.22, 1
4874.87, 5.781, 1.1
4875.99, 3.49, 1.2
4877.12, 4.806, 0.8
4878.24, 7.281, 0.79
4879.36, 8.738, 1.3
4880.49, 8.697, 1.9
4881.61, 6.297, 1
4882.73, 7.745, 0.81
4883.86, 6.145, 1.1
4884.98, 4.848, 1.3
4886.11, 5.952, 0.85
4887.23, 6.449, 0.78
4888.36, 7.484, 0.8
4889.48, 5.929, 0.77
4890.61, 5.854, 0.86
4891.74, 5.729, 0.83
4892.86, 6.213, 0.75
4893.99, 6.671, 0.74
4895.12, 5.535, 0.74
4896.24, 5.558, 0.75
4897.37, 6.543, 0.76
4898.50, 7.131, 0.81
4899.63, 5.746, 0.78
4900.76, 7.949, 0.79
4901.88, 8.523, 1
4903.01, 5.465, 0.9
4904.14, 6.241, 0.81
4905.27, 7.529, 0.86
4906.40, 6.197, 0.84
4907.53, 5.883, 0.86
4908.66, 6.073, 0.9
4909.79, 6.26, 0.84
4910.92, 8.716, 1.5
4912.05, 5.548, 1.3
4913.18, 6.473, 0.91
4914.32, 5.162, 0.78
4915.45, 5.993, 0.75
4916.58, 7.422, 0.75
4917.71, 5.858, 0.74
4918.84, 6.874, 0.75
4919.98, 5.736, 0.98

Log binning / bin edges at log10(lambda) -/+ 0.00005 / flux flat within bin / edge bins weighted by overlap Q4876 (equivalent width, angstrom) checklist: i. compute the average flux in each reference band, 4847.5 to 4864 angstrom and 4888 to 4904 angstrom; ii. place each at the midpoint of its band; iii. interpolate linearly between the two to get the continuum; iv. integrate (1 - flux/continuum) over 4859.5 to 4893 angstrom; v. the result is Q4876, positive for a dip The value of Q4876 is 0.6 angstrom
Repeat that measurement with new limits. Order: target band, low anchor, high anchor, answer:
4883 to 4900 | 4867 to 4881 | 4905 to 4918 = 0.92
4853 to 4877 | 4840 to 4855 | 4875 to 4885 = 3.08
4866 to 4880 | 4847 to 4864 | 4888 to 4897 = -0.74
